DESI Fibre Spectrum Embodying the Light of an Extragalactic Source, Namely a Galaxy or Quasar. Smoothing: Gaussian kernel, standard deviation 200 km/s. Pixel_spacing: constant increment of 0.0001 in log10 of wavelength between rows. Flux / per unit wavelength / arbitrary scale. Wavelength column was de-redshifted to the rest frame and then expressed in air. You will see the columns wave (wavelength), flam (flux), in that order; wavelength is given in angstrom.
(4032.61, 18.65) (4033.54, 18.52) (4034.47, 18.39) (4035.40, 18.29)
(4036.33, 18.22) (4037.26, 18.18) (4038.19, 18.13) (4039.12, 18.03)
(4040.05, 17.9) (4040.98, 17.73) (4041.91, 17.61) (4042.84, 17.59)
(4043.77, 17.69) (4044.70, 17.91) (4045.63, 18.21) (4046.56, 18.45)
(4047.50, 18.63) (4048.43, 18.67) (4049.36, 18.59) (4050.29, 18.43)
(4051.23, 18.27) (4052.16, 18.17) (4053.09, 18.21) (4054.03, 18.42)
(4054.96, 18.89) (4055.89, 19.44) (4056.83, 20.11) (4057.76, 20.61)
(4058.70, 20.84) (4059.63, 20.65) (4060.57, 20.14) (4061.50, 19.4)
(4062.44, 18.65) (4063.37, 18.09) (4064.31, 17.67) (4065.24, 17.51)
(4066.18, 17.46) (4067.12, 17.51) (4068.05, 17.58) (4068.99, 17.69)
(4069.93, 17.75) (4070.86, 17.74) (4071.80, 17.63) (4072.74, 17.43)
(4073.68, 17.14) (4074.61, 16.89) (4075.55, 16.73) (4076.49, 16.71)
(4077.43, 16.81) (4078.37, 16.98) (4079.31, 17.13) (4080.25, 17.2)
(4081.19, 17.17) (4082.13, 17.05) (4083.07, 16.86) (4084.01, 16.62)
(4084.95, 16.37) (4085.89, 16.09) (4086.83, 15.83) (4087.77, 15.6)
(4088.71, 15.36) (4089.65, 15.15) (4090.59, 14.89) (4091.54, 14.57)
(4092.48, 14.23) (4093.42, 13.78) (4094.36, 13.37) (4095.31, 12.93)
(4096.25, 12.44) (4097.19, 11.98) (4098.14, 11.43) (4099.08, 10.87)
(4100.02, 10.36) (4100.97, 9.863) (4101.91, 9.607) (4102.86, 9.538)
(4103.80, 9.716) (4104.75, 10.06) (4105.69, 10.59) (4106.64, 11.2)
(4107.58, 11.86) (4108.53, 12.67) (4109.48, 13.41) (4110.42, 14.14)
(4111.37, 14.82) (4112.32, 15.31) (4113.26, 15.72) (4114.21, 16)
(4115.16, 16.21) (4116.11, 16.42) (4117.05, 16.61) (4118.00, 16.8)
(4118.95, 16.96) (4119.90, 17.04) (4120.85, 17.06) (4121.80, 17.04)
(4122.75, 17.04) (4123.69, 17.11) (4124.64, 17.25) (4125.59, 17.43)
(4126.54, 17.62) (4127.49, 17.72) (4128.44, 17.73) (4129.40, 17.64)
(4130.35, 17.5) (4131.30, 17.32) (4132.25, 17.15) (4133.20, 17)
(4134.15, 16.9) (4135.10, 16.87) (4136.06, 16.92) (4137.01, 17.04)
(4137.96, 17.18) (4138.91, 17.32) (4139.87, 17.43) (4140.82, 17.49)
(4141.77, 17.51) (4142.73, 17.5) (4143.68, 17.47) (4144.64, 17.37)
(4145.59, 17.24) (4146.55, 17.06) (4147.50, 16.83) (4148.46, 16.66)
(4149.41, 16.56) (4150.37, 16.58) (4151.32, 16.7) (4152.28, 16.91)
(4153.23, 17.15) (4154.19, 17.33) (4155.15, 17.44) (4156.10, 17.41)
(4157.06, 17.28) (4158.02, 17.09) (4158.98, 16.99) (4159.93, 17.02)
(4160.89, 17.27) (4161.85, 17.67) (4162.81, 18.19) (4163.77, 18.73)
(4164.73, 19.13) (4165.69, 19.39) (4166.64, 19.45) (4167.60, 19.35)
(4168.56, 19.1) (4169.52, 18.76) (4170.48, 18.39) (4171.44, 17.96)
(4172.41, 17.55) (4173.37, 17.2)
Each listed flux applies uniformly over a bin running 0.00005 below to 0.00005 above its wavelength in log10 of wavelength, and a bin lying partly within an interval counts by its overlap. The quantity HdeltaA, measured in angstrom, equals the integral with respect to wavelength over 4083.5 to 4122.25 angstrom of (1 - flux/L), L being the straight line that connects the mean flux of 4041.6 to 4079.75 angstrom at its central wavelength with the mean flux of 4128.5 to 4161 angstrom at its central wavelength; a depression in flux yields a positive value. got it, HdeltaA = 8.2 angstrom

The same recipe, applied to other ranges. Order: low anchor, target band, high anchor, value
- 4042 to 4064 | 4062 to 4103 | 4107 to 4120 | 3.9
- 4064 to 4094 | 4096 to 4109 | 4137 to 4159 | 4.6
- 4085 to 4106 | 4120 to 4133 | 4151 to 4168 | -1.8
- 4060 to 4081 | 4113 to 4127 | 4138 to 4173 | 0.6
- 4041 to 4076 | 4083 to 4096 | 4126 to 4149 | 2.1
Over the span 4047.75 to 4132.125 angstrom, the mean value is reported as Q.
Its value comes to 16.1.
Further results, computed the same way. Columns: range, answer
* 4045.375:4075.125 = 18.5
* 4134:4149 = 17.2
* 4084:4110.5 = 12.8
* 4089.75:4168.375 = 15.8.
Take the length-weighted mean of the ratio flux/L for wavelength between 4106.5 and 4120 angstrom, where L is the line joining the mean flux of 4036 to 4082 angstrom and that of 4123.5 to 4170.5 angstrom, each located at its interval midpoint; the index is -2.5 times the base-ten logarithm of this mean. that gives 0.179 mag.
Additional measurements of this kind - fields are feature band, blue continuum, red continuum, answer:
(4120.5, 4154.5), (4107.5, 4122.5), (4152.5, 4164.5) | -0.04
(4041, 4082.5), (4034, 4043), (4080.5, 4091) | -0.06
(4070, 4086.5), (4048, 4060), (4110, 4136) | 0.08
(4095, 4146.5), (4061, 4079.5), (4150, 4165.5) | 0.15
